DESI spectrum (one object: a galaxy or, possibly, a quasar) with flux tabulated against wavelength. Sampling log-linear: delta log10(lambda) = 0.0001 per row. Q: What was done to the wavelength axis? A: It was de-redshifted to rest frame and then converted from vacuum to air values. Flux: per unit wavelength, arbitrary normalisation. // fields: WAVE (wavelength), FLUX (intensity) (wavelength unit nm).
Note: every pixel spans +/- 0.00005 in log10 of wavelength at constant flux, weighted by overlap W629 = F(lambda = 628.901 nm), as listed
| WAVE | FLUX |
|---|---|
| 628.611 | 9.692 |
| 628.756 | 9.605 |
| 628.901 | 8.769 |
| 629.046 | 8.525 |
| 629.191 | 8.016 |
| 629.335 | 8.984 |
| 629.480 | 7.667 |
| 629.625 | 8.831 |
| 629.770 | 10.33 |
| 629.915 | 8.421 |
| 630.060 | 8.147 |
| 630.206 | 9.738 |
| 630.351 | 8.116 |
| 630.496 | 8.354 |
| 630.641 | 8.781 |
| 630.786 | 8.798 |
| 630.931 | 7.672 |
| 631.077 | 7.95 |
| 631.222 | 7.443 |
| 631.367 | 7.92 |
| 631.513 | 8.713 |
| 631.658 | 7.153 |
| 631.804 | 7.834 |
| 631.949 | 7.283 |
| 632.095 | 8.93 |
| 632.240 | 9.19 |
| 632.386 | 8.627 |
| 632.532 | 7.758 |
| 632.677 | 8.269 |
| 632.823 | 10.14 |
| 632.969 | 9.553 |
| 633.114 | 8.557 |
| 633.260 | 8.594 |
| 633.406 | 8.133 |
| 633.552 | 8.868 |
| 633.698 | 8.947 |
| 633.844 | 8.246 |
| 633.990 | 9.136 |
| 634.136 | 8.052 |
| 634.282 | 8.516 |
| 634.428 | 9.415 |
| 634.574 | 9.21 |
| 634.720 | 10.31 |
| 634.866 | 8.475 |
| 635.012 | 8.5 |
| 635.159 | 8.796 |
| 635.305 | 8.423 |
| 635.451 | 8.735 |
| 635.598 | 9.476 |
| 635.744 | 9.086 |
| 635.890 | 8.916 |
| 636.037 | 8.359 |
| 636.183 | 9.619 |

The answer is 8.769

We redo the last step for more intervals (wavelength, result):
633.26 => 8.594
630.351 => 8.116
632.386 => 8.627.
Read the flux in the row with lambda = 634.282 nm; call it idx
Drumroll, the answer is 8.516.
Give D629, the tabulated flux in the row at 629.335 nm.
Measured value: 8.984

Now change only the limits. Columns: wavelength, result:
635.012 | 8.5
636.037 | 8.359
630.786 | 8.798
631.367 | 7.92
